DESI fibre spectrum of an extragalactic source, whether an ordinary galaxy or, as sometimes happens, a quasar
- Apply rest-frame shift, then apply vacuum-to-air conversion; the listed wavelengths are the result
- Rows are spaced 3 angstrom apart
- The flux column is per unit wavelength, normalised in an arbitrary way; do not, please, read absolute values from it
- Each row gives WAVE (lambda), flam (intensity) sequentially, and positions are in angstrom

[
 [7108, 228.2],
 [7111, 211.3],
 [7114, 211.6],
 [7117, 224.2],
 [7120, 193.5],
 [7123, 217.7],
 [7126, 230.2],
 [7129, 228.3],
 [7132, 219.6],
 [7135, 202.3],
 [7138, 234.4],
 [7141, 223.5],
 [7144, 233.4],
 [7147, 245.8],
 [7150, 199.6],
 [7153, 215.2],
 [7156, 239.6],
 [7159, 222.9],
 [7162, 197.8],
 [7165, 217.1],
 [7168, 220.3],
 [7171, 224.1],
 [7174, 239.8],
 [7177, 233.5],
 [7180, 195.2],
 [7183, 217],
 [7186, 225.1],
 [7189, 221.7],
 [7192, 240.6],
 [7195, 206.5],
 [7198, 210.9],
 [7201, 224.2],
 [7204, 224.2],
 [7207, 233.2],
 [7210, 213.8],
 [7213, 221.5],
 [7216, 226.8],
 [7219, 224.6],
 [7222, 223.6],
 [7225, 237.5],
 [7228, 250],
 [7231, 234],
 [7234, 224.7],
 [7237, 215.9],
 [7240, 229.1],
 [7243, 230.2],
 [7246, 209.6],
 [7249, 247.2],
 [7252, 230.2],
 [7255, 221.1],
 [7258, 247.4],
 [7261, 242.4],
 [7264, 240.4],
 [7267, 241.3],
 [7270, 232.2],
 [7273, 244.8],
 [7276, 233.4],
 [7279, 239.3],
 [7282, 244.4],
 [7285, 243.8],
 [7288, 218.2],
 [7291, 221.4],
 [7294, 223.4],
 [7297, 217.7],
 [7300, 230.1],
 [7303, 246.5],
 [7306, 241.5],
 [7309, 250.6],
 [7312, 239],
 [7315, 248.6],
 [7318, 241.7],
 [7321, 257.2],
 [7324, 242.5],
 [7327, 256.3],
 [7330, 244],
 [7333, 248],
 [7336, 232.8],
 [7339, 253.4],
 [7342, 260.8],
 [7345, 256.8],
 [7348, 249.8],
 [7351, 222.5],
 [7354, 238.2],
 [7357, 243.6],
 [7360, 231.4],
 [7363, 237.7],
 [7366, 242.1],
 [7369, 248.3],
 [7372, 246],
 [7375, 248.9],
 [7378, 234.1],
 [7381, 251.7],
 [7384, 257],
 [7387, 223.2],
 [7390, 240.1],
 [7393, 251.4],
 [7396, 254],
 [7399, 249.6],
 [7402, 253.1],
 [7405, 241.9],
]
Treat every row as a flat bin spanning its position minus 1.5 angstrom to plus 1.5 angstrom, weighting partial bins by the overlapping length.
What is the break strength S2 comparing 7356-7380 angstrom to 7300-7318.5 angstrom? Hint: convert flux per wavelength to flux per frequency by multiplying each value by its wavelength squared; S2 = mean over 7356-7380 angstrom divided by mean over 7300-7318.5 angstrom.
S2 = 1.01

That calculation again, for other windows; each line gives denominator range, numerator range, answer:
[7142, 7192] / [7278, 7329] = 1.12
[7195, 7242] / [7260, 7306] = 1.06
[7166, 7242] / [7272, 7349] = 1.11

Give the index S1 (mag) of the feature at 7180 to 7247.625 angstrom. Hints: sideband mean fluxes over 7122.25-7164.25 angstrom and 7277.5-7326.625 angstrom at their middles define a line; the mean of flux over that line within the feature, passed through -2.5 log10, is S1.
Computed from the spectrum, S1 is 0.02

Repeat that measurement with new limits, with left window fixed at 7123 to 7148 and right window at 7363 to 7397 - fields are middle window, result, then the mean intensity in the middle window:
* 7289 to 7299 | 0.08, 221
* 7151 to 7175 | 0.03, 221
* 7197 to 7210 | 0.04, 223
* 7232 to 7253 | 0.04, 227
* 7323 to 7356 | -0.02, 246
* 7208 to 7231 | 0.02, 229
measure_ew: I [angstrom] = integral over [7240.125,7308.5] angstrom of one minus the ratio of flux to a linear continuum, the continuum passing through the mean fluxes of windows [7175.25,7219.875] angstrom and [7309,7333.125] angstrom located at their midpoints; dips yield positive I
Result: 1.0 angstrom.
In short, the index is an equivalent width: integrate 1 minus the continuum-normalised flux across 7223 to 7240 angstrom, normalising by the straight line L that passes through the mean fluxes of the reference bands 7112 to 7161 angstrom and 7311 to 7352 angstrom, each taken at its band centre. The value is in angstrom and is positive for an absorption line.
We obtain 0.13 angstrom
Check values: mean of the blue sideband 221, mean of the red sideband 247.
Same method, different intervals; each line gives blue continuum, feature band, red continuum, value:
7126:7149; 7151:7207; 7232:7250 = 1.27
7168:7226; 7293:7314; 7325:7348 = 0.66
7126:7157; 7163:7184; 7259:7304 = 0.56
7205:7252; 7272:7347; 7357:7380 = -1.75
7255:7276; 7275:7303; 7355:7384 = 1.08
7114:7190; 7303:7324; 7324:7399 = -0.61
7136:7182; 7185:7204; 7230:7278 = 0.40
